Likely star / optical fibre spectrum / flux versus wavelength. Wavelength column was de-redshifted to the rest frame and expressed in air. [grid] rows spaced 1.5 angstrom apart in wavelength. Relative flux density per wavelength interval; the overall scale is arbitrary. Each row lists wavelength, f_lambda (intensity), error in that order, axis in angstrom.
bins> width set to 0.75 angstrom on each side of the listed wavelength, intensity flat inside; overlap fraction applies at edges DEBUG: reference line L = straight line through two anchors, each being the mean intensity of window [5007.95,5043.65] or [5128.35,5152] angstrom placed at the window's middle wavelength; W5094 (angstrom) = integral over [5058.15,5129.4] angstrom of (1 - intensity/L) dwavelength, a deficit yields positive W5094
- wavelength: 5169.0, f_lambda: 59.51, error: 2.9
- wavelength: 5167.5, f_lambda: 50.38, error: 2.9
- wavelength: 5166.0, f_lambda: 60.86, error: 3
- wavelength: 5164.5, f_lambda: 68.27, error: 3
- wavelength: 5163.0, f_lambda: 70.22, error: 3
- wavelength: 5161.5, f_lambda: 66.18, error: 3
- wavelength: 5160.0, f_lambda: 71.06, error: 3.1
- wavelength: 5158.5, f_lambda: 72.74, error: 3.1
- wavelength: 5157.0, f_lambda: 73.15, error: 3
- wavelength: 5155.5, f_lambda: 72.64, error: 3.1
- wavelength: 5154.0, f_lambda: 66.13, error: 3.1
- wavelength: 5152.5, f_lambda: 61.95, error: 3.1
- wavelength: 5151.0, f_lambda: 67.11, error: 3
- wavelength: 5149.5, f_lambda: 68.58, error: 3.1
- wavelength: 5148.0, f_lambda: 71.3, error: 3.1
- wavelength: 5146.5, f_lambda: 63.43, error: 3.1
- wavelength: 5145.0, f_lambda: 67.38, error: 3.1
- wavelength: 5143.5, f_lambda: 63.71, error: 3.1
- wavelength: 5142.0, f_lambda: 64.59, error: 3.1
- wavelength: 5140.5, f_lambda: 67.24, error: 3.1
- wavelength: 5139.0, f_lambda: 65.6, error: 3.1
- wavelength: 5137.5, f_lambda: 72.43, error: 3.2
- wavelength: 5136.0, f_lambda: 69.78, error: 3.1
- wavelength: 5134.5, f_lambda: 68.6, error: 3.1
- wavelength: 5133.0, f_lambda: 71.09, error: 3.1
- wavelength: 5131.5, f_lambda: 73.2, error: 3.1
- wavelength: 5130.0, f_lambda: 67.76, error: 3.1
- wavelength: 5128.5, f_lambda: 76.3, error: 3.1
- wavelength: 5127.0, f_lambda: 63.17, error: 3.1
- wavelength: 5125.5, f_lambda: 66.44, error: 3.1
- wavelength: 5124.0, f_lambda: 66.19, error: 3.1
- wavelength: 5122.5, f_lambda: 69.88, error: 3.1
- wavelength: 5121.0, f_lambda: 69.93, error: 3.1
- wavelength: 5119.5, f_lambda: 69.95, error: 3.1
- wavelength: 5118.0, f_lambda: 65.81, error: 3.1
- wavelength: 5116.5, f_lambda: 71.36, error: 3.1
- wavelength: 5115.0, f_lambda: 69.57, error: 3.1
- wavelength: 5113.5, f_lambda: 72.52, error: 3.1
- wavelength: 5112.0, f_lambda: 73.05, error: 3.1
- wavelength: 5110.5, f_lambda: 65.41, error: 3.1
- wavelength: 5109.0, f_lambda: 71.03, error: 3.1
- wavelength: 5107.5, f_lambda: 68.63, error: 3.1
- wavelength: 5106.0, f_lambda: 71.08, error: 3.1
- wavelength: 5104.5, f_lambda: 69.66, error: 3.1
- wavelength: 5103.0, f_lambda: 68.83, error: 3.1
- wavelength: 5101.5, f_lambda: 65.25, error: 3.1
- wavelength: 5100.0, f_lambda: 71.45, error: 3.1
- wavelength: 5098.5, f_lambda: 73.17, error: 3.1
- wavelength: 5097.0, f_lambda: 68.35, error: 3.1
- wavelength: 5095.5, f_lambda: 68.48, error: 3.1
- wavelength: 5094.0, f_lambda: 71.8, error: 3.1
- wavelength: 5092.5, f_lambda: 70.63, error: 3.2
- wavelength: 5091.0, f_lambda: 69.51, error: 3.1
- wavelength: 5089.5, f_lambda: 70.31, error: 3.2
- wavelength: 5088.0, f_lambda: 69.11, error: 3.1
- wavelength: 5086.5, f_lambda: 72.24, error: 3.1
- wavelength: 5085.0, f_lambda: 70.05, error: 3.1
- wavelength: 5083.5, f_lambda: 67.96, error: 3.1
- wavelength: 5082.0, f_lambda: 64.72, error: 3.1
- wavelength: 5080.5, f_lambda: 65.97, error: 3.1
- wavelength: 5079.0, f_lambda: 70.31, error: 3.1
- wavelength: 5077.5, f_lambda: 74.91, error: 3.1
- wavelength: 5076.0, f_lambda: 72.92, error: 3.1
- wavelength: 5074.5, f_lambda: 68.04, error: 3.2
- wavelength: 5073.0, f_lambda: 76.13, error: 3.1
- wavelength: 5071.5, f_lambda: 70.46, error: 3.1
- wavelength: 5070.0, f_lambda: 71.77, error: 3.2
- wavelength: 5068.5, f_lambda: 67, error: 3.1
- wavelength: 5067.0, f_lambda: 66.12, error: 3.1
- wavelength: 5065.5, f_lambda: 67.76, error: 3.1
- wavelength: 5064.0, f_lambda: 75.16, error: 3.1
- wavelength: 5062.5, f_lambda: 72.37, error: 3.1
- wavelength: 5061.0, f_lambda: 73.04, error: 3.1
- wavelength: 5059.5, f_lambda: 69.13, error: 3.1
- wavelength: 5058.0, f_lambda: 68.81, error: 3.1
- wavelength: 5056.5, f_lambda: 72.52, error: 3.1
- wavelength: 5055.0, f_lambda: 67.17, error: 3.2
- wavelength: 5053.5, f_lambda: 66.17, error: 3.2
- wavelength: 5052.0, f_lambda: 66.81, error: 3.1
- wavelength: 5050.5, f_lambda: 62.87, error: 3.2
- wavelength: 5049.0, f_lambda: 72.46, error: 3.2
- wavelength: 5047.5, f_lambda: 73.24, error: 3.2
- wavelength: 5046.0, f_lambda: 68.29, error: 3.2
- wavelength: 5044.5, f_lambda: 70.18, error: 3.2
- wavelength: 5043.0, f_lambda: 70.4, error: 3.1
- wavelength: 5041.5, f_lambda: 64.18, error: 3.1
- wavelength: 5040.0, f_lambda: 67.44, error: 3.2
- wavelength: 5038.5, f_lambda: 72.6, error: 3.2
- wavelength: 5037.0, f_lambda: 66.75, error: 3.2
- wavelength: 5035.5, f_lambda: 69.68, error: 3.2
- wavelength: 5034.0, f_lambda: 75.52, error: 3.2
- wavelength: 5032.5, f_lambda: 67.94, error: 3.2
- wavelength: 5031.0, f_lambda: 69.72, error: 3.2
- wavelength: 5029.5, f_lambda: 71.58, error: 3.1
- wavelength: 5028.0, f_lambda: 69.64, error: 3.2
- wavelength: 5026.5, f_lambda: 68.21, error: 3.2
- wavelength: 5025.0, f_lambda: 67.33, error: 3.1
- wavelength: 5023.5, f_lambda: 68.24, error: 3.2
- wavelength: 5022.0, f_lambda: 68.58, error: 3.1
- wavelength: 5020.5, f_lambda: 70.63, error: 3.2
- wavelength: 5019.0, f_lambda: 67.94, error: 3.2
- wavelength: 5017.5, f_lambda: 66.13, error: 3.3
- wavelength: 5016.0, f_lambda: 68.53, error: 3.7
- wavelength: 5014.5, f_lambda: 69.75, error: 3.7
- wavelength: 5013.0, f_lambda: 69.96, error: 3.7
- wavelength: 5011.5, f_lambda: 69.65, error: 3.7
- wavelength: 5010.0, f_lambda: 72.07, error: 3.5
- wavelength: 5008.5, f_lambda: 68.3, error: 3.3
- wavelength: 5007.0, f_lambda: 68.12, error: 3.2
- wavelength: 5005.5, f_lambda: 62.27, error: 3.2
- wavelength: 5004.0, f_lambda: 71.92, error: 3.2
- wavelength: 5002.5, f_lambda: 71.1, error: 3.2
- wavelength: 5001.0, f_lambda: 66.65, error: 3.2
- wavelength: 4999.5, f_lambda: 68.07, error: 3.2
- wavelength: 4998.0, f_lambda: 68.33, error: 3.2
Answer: -1.2 angstrom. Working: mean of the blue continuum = 69.2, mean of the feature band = 69.8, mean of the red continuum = 68.4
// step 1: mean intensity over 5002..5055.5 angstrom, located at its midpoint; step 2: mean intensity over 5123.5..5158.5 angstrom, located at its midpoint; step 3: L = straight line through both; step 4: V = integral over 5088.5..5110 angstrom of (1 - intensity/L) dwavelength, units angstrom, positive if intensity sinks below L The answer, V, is -0.41 angstrom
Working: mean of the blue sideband 68.9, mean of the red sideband 68.3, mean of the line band 69.8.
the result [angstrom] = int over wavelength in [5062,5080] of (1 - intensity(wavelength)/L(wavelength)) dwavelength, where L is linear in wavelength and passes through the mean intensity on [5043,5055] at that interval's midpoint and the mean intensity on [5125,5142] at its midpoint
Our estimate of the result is -0.6 angstrom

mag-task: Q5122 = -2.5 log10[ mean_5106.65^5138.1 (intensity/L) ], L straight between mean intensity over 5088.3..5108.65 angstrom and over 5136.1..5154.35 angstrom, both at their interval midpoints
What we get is -0.02 mag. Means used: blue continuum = 69.8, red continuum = 66.7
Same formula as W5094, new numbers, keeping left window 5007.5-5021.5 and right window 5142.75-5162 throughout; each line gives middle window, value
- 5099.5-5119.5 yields -0.3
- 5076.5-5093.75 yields -0.3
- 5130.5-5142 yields -0.2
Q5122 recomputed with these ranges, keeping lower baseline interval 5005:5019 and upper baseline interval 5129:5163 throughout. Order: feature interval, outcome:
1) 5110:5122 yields -0.02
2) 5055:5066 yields -0.04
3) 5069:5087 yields -0.03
